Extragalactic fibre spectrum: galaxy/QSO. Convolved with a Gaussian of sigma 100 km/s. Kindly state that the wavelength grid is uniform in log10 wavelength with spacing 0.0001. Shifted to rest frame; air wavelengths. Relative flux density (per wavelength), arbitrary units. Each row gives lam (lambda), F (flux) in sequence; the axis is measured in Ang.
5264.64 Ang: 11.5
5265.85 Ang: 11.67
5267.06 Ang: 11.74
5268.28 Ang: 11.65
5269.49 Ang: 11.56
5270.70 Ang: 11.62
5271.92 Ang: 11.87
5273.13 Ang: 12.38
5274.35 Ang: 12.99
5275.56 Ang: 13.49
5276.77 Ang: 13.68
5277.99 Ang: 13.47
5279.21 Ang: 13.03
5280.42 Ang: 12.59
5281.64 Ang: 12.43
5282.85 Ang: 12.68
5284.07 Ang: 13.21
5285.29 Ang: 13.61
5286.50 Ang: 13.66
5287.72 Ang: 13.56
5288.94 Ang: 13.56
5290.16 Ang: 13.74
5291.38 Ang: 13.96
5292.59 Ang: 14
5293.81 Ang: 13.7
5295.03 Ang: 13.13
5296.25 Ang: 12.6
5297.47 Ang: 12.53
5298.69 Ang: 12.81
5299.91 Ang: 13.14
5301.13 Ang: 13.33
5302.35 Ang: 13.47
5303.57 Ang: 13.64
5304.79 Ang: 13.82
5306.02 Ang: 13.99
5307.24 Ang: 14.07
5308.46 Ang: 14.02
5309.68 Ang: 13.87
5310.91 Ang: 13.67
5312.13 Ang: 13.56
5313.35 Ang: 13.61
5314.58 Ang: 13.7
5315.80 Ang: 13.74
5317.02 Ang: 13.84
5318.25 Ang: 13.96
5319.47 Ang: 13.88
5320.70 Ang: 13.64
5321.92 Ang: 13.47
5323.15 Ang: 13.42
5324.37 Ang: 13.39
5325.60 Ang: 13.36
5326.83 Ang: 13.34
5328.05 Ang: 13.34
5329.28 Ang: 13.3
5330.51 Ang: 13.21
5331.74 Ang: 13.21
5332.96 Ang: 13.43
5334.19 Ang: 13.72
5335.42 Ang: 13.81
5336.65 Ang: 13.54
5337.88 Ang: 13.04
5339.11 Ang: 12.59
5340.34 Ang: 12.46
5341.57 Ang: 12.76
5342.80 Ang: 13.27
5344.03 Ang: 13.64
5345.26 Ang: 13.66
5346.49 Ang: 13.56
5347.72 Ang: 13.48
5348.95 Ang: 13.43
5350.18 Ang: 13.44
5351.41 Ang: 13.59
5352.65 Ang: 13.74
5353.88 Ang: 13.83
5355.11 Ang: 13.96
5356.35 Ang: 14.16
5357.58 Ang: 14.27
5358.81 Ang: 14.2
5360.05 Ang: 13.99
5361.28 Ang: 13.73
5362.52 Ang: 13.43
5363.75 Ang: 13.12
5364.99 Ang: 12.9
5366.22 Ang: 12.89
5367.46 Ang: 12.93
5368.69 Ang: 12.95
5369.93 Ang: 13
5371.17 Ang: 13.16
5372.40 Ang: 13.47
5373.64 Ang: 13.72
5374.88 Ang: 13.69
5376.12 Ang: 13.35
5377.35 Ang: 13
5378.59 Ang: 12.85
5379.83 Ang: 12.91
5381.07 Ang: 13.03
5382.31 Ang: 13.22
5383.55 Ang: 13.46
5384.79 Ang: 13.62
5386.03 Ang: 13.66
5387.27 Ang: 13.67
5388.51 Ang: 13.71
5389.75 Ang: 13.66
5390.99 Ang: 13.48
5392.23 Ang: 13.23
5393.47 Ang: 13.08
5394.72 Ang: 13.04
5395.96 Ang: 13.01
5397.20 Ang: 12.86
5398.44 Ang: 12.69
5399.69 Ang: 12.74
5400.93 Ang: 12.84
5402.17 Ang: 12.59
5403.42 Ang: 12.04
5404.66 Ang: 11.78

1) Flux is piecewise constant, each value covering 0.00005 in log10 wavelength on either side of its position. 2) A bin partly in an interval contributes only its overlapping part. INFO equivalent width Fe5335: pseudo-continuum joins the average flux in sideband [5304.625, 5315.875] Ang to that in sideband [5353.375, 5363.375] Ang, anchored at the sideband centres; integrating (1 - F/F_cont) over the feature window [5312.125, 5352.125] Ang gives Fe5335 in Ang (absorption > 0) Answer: 1.2 Ang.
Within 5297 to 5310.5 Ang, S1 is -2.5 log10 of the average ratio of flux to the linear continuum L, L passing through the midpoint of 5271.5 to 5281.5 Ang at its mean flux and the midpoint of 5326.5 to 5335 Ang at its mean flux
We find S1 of -0.03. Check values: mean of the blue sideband 12.9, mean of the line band 13.5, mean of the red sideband 13.4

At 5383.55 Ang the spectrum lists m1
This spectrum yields 13.46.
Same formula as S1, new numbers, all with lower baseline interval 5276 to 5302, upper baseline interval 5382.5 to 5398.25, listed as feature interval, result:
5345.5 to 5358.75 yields -0.036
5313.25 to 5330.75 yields -0.021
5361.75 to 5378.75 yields 0.012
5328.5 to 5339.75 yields 0.000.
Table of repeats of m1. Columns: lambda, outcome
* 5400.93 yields 12.84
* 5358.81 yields 14.2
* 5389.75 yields 13.66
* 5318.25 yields 13.96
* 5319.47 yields 13.88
